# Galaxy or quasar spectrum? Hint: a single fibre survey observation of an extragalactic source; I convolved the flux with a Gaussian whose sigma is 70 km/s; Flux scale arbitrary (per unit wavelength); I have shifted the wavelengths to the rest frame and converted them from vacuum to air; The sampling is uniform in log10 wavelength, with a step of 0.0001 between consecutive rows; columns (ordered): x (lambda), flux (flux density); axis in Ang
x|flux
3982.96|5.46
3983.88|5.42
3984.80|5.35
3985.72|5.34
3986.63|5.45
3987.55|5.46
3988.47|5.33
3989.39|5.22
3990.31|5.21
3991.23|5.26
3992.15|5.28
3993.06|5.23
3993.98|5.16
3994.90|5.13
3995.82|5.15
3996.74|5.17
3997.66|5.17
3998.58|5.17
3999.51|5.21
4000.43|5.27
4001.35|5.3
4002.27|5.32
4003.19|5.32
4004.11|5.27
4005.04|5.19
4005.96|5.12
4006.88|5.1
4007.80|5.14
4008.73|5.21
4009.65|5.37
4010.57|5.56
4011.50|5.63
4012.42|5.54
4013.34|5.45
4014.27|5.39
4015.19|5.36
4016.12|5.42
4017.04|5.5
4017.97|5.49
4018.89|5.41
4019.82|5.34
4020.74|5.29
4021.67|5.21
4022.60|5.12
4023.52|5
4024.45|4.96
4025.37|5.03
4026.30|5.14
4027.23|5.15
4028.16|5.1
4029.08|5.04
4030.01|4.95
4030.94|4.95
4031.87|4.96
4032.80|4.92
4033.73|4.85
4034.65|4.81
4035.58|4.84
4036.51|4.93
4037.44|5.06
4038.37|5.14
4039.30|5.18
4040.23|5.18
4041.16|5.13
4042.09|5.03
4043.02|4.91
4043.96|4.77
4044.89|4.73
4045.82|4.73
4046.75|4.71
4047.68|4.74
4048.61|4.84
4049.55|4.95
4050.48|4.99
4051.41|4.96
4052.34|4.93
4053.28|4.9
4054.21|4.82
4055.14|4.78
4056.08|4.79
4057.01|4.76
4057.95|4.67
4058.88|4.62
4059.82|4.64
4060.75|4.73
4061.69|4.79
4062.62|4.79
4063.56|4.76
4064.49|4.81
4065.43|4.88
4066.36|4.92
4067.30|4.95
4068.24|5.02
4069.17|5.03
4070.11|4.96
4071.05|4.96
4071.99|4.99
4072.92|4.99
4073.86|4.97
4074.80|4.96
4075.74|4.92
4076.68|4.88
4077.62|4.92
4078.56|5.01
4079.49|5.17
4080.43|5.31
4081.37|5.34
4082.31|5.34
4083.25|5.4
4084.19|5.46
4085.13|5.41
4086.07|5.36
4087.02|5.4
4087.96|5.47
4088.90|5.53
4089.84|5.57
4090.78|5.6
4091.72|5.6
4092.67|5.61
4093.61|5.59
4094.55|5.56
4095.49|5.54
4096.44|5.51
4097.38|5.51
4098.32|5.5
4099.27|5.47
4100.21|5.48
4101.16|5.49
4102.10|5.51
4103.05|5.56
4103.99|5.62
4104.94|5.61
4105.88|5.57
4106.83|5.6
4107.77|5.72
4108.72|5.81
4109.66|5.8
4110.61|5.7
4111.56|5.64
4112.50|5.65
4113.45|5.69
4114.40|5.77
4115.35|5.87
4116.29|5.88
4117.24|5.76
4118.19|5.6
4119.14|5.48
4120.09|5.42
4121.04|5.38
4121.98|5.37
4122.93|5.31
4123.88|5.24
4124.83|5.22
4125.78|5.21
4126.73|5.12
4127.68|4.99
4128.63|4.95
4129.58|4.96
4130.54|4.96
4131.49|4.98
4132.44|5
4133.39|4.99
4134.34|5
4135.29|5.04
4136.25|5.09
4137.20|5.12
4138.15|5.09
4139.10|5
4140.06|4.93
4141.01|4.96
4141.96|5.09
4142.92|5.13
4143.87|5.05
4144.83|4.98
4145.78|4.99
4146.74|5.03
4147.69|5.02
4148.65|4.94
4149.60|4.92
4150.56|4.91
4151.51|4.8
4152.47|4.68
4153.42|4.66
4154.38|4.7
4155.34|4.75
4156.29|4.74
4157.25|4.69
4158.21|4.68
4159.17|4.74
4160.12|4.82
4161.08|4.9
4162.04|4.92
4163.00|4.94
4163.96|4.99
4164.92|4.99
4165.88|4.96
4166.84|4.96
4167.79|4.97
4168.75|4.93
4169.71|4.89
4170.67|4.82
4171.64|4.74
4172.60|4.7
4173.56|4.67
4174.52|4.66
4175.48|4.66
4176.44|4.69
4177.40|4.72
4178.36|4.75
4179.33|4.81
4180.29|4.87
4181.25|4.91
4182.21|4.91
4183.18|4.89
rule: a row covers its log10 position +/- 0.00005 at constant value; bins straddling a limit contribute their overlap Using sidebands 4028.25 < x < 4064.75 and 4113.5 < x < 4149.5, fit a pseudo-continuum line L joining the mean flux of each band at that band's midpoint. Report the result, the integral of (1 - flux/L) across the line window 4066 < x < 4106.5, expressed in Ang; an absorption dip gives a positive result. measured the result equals -2.36 Ang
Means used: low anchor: 4.88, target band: 5.32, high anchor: 5.19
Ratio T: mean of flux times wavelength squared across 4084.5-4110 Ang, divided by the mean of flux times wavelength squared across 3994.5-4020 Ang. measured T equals 1.1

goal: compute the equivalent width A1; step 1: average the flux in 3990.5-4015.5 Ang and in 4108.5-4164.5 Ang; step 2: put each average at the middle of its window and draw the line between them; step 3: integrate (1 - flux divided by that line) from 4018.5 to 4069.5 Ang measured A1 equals 2.9 Ang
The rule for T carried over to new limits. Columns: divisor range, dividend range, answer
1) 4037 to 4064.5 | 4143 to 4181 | 1.05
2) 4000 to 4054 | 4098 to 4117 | 1.15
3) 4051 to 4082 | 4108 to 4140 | 1.12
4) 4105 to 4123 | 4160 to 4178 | 0.88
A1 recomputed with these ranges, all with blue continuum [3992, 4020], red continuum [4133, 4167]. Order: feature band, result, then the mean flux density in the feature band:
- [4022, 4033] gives 0.4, 5.03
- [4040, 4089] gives 1.6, 4.98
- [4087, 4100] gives -1.2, 5.54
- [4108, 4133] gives -2.1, 5.41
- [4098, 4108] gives -1.0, 5.55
